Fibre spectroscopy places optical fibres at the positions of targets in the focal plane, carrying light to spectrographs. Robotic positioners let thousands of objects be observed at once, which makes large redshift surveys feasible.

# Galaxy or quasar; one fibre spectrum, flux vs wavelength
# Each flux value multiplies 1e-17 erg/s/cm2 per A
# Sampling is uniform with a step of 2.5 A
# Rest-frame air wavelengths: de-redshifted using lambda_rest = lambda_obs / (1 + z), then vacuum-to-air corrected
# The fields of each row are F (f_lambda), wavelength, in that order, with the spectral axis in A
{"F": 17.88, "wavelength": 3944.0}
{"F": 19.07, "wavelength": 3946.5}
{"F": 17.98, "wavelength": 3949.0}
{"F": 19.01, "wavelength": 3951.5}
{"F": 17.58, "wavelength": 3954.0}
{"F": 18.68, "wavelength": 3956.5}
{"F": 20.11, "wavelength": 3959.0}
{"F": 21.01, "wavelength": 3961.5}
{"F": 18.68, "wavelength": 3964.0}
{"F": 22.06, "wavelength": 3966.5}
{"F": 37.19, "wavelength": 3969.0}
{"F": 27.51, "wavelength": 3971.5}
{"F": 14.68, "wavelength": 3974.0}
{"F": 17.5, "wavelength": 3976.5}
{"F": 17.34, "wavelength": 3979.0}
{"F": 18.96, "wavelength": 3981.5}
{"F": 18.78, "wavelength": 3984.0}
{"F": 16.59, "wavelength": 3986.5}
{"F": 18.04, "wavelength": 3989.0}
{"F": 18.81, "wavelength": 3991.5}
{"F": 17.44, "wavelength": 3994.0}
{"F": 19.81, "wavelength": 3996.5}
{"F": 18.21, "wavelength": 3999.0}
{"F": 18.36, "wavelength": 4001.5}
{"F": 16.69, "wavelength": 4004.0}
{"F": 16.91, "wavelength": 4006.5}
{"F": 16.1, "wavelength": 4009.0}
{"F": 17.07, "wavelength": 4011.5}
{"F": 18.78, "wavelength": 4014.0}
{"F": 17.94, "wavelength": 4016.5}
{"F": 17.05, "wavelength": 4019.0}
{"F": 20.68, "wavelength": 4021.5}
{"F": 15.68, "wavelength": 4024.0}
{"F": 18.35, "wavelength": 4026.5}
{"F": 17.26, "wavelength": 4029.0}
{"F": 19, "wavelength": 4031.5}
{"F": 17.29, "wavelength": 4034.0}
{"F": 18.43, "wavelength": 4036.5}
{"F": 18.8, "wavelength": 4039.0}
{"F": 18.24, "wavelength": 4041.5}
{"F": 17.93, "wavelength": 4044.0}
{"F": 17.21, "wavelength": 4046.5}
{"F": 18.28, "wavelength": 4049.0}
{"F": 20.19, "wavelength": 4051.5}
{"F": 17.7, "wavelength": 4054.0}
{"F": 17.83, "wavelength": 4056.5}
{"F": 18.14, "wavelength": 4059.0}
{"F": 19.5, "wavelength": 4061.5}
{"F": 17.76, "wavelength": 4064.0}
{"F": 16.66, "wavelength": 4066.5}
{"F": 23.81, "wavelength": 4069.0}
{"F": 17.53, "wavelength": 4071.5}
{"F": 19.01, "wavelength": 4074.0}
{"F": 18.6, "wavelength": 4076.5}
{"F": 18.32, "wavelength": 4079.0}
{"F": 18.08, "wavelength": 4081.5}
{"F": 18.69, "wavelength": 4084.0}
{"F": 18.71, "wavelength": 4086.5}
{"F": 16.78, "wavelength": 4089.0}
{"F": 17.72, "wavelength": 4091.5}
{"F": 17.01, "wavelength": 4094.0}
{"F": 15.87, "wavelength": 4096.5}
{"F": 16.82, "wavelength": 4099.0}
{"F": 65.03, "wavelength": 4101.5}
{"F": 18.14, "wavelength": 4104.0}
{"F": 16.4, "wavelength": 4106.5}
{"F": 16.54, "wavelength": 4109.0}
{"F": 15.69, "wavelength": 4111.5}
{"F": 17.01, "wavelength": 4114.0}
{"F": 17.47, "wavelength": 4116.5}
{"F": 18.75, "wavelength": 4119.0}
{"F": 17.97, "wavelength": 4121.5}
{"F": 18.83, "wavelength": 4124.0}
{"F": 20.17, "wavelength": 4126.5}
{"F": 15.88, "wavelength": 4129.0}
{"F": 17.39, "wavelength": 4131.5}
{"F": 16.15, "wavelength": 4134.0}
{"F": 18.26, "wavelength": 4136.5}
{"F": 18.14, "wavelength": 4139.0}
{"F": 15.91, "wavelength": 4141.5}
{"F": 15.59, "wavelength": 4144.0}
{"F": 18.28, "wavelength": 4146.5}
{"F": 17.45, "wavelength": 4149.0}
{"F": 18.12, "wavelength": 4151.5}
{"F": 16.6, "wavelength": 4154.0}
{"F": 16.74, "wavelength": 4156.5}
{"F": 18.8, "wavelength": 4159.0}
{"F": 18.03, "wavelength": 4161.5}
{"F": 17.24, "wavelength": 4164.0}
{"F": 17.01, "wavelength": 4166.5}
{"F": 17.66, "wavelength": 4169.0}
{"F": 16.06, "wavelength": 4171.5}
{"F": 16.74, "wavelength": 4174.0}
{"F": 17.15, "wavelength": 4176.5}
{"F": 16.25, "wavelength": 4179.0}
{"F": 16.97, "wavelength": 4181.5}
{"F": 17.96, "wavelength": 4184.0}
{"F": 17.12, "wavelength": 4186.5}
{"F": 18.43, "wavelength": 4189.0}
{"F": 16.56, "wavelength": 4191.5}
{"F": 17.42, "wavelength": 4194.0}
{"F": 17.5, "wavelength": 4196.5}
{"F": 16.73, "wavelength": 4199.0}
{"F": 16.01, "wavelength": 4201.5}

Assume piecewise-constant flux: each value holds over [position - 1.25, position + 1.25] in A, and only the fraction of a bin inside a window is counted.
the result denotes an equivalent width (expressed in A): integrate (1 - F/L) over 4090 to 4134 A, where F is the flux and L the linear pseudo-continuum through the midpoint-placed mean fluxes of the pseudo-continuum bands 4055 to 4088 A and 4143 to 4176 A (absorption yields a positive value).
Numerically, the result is -4.88 A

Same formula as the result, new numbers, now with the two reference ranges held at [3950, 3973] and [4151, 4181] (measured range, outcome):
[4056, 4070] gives 0.58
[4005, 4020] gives 2.65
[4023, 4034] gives 1.62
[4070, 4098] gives 1.95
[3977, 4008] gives 5.11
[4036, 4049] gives 1.38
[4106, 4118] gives 1.19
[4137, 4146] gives 0.48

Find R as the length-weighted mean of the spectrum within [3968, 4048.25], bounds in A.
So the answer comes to 18.6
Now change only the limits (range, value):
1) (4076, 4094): 18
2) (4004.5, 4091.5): 18.2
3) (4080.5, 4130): 19.9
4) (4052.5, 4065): 18.2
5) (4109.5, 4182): 17.3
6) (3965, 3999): 20.3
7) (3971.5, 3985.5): 18.3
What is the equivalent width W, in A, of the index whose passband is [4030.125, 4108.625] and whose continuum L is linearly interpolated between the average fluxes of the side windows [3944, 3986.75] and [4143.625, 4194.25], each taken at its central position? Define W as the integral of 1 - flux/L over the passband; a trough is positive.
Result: -4.1 A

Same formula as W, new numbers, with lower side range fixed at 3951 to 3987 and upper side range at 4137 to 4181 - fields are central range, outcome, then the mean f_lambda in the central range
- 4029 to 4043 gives 0.8 A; 18.2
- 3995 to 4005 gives 0.8 A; 18.3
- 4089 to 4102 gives -3.6 A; 23.3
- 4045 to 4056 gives 0.4 A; 18.3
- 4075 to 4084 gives 0.1 A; 18.4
